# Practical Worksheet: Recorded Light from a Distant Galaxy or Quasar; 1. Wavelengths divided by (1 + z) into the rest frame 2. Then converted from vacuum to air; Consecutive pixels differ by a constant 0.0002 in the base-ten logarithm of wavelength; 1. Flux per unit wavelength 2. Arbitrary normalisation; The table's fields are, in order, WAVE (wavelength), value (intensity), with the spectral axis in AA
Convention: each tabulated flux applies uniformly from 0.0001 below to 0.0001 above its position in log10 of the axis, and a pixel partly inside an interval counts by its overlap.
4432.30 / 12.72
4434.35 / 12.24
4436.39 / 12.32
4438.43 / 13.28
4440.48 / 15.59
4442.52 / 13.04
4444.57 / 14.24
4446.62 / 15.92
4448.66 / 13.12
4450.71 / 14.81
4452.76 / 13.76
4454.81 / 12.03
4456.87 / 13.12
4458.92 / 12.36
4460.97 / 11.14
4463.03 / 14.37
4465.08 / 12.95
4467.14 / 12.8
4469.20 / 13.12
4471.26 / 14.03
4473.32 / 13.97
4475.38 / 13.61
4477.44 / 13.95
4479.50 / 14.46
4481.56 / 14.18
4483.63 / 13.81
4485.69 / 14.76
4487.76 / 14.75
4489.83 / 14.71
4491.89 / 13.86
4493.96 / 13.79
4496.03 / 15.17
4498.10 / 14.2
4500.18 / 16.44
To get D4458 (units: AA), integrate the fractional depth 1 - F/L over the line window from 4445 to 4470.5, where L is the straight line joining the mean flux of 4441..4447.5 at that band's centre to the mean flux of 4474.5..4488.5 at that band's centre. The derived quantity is 1.9 AA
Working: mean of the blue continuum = 14.5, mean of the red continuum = 14.2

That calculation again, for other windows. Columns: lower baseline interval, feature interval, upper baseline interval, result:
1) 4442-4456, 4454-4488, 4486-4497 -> 1.70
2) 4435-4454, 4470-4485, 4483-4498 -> 0.30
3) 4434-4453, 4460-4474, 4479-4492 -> 0.98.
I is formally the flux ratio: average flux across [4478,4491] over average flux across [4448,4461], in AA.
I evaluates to 1.11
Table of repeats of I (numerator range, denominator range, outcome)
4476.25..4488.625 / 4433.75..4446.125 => 1.05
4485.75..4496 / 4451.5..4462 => 1.15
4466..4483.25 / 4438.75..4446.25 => 0.96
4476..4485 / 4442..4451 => 0.99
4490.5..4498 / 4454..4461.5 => 1.17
